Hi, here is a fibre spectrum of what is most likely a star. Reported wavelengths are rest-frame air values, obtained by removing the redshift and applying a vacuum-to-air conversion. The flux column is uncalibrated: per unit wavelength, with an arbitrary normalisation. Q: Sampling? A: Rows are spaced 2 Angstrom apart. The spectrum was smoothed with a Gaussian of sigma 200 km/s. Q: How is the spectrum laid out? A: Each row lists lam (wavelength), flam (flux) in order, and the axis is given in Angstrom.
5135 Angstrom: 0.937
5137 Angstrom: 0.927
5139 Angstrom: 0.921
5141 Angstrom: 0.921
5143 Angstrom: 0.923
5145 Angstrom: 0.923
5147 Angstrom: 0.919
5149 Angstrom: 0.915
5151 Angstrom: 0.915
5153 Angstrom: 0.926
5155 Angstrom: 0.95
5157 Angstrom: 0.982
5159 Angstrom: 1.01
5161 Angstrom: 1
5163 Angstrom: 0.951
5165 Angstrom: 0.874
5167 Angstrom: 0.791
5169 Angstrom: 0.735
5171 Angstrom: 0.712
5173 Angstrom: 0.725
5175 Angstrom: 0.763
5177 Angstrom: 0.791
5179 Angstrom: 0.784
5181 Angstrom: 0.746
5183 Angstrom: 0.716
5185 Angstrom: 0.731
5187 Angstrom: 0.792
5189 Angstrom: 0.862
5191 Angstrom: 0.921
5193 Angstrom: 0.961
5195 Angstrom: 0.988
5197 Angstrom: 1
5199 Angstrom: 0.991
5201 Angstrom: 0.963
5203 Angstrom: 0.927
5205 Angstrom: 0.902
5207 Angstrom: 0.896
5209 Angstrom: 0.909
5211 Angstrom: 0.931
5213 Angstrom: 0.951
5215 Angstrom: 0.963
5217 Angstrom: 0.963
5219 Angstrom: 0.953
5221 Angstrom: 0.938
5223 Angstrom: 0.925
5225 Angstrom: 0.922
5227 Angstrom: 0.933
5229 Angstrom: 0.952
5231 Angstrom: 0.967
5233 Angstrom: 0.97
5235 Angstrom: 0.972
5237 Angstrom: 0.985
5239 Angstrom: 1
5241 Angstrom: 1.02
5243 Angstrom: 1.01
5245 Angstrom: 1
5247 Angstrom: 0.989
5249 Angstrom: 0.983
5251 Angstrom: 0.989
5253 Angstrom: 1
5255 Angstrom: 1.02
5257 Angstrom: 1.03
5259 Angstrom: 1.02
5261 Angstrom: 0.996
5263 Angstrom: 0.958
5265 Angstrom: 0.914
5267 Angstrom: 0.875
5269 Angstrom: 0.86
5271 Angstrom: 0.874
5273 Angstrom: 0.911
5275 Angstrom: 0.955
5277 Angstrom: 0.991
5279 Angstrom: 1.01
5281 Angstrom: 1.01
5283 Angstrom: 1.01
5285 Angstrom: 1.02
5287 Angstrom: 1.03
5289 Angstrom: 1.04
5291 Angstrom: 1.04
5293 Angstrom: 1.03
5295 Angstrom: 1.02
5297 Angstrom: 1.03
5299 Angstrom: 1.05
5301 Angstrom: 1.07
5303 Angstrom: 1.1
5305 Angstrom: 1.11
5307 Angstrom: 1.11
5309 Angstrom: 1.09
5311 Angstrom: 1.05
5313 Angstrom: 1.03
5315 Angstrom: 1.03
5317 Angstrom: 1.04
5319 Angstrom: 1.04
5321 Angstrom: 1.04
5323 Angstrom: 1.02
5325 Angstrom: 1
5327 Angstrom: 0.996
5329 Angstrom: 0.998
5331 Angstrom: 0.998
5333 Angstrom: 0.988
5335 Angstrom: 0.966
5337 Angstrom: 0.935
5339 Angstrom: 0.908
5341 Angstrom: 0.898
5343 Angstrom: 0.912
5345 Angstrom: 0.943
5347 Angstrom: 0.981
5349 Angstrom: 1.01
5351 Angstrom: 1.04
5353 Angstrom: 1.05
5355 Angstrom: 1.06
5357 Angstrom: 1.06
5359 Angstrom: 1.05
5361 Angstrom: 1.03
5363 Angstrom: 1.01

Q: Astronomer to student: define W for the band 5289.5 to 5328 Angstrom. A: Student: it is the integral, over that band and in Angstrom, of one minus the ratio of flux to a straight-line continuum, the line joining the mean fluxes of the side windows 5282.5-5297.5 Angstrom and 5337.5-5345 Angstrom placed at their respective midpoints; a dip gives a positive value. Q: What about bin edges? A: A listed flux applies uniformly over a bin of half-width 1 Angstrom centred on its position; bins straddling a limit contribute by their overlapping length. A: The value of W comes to -2.4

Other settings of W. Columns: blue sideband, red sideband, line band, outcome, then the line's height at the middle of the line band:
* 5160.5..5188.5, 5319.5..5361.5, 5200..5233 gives -3.7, 0.843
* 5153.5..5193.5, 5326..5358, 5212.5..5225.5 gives -1.0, 0.878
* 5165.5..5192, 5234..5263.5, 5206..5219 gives -0.8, 0.884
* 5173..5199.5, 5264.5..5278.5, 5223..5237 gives -1.2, 0.88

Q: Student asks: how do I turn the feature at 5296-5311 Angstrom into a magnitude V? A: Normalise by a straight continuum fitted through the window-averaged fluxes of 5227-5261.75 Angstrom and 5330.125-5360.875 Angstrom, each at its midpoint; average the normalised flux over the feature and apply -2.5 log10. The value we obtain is -0.09 mag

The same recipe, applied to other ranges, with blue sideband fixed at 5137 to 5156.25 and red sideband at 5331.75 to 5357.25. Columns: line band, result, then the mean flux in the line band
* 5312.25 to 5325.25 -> -0.06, 1.03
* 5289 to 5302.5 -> -0.08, 1.04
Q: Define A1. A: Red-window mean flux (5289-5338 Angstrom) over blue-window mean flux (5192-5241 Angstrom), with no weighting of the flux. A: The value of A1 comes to 1.08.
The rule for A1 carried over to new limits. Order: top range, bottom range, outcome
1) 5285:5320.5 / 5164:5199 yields 1.28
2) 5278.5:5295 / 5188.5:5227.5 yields 1.09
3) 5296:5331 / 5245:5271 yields 1.08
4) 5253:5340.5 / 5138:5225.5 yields 1.13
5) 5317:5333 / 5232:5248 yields 1.02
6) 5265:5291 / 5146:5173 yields 1.08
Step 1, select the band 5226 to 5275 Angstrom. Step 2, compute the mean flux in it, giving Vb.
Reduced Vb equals 0.968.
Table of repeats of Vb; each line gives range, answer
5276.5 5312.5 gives 1.05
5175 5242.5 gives 0.914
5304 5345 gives 1.01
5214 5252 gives 0.97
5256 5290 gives 0.971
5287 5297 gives 1.03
